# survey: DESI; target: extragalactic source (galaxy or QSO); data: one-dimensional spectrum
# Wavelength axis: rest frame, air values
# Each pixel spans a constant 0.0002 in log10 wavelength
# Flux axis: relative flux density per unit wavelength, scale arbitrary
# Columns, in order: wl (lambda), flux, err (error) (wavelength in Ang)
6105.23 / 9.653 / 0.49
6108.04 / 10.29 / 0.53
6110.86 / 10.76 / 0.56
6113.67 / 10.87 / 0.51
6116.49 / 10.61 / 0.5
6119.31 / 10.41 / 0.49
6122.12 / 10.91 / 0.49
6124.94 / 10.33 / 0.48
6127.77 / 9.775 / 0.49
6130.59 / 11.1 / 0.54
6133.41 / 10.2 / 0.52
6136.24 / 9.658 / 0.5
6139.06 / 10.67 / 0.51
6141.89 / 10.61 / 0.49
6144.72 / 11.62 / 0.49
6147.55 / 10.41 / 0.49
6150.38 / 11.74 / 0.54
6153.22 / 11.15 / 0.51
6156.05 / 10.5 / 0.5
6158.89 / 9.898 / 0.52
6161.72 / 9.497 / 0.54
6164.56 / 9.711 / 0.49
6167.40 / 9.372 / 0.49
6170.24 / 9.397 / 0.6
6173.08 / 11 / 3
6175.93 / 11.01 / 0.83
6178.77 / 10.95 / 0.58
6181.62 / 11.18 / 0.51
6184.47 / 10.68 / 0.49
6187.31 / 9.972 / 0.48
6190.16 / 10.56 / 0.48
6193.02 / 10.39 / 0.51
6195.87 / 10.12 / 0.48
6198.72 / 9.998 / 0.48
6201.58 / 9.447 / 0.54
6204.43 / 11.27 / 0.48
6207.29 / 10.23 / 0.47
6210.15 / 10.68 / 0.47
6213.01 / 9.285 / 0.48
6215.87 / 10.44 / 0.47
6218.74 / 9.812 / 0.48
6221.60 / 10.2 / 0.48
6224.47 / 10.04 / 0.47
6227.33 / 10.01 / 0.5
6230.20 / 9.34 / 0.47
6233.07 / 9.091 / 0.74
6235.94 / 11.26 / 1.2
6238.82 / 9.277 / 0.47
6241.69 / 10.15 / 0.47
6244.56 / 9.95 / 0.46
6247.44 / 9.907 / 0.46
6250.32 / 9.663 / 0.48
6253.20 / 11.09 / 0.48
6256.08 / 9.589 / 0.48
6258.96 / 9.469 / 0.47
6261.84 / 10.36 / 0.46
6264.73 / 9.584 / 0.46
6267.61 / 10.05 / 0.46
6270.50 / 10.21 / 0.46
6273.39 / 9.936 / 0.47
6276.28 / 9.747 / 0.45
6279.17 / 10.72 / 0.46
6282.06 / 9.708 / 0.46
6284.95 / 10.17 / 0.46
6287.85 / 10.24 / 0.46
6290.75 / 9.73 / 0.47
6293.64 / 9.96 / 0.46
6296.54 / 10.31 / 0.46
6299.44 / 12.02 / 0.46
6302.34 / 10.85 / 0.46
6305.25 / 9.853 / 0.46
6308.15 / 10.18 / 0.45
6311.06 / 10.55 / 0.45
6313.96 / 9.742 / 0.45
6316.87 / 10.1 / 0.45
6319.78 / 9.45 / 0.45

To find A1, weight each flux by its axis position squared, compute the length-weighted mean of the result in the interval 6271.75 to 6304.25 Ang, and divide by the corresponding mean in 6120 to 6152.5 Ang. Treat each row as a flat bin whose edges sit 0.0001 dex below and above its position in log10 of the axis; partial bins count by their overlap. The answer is 1.02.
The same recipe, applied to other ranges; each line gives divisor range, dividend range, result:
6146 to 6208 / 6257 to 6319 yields 1.01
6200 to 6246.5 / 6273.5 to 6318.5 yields 1.05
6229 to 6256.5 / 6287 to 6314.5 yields 1.06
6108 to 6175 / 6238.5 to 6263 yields 0.99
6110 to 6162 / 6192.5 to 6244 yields 0.98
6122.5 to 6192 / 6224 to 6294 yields 0.98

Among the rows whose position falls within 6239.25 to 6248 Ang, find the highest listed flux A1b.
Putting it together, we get 10.15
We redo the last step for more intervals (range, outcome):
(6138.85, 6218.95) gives 11.74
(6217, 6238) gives 11.26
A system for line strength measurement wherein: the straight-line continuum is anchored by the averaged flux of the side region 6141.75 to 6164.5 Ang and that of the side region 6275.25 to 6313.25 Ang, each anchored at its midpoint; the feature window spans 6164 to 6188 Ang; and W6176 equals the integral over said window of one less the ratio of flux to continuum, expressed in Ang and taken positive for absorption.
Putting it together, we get 0.39 Ang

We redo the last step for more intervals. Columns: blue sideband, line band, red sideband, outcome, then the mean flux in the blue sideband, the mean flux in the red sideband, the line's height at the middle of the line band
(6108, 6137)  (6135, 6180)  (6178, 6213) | -0.1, 10.5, 10.4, 10.4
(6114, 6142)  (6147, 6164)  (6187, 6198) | -0.2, 10.4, 10.3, 10.4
